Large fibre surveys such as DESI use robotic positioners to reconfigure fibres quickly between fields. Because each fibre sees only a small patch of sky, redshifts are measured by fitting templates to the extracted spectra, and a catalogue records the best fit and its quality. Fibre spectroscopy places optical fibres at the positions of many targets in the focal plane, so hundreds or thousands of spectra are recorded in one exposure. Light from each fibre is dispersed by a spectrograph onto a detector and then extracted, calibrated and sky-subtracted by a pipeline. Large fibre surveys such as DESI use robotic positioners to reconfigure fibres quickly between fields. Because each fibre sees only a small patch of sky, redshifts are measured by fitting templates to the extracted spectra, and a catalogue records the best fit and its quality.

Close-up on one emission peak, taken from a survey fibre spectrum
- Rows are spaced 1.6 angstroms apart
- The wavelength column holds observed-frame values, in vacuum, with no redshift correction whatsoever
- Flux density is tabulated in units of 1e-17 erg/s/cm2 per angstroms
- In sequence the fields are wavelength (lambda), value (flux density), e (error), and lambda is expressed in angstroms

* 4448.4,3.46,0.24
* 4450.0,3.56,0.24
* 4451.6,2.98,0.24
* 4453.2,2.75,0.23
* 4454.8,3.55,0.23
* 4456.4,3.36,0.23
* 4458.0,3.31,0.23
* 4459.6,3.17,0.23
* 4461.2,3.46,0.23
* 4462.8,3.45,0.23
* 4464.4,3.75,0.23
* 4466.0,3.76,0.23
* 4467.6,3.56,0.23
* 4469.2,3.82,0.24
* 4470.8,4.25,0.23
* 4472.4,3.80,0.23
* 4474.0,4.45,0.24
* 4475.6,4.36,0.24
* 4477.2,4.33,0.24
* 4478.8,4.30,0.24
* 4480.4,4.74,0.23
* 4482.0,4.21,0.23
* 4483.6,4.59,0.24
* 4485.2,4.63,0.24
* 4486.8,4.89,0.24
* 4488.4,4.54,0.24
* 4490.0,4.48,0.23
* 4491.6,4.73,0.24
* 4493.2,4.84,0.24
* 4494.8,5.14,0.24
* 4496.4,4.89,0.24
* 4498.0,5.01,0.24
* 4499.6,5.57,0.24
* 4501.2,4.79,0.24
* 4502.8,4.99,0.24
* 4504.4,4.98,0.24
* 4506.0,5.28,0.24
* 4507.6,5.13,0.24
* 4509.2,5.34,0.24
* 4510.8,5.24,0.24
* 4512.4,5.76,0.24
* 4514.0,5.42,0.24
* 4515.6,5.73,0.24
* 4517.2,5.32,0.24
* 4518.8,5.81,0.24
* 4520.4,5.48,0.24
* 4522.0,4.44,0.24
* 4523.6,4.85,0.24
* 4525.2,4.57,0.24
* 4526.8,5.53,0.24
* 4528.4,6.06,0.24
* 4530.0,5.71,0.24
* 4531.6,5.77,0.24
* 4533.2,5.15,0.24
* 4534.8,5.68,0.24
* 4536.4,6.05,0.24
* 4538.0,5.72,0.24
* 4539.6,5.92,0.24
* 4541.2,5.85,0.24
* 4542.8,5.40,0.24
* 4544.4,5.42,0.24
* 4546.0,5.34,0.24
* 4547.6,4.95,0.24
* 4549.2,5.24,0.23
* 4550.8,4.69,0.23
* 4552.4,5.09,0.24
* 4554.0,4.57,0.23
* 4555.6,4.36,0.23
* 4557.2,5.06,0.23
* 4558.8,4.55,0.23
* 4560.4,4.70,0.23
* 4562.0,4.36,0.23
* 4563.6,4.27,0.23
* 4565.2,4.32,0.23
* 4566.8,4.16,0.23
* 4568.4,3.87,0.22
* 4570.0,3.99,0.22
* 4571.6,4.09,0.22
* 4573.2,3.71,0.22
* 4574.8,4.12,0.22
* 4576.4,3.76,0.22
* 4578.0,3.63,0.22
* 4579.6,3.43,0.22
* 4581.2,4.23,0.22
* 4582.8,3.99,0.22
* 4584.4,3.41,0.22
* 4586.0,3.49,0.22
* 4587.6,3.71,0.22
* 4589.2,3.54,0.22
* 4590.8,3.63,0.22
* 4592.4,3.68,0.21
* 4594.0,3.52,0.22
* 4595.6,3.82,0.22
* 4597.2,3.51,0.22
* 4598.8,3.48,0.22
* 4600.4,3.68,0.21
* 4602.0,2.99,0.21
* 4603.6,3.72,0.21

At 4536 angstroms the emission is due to C IV 1549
